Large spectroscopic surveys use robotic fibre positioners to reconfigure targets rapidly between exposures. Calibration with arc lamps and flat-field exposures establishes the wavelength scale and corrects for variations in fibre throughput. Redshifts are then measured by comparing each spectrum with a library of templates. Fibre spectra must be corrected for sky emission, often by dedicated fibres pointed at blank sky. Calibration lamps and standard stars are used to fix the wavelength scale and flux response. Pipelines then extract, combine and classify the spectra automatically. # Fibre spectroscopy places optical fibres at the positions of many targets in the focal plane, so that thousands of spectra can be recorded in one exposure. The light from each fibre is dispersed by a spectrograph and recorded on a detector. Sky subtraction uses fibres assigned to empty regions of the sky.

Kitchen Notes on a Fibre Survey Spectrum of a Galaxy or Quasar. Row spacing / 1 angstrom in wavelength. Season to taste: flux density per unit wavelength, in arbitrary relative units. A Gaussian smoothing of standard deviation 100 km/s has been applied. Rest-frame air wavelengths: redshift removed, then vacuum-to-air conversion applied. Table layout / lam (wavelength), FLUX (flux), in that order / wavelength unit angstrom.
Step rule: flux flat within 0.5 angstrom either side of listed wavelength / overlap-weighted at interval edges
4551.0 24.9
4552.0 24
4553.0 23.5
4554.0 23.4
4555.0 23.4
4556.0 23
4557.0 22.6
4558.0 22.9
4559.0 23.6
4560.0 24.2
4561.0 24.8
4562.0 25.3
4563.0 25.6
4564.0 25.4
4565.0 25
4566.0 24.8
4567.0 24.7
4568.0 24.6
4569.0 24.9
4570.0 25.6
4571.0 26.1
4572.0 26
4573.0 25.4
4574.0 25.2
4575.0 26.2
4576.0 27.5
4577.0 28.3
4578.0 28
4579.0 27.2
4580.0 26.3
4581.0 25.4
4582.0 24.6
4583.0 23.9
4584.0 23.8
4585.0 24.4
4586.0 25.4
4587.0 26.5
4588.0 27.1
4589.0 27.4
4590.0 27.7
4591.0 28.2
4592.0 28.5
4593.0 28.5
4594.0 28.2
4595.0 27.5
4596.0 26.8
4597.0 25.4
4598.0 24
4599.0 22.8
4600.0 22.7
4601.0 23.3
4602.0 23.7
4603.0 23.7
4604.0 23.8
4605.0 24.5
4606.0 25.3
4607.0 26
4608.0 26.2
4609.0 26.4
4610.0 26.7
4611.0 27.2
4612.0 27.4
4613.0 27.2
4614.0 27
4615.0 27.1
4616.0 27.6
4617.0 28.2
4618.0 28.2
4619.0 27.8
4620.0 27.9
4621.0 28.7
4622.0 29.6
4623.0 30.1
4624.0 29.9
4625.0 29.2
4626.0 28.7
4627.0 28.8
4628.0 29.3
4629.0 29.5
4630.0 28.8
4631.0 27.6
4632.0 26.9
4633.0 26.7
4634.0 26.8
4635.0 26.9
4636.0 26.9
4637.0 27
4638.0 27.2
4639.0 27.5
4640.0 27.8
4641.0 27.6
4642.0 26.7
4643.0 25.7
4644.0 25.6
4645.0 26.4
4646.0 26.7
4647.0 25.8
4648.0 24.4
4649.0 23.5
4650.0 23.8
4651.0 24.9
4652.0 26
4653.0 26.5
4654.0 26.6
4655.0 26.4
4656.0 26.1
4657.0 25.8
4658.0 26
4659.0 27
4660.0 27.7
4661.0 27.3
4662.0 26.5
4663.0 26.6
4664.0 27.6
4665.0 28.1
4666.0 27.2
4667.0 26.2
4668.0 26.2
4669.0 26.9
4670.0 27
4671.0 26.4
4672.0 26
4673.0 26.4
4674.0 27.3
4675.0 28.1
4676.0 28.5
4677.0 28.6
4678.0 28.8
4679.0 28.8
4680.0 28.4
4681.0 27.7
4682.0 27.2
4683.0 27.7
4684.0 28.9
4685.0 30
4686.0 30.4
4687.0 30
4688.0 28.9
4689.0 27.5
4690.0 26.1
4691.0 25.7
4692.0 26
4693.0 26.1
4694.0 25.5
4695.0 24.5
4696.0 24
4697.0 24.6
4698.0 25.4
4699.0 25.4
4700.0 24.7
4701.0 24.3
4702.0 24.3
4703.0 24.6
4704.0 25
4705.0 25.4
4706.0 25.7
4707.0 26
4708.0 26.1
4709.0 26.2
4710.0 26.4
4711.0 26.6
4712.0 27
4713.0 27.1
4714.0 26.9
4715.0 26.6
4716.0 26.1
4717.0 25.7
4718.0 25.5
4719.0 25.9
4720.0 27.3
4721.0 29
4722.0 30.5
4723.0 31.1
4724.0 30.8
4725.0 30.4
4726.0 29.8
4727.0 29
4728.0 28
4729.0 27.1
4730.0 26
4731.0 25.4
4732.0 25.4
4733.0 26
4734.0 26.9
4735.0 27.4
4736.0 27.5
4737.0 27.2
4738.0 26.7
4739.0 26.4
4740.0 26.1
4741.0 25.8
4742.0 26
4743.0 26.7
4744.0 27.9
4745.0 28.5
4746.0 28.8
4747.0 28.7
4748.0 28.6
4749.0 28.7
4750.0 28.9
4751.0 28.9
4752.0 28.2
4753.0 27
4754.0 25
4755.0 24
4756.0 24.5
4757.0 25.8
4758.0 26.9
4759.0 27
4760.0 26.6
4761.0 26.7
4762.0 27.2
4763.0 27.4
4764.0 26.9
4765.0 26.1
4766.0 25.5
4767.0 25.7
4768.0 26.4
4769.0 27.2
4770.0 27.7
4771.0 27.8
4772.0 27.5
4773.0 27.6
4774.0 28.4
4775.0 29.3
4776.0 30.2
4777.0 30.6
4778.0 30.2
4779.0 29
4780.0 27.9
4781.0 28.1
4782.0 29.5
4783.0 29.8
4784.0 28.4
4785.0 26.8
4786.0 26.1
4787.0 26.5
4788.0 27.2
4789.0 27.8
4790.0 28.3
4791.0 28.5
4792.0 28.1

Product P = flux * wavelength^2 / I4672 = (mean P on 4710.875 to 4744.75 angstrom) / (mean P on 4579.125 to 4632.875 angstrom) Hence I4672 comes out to 1.08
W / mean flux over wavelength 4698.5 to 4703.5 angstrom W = 24.7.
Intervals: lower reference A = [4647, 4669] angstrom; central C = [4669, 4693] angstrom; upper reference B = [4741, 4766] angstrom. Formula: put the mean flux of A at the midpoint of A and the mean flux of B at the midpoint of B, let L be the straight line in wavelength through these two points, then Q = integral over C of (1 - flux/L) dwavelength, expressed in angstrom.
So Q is -1.2 angstrom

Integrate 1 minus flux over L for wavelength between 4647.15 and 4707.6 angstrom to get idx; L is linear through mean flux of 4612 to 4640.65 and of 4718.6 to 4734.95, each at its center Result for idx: 3.2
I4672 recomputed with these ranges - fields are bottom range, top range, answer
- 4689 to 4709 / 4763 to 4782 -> 1.14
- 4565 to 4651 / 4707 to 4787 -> 1.10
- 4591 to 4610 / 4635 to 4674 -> 1.06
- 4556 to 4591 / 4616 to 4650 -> 1.11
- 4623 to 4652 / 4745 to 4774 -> 1.05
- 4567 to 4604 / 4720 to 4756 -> 1.14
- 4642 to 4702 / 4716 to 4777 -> 1.06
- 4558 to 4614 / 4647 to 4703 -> 1.08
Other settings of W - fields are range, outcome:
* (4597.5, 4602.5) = 23.3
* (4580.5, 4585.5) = 24.4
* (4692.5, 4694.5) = 25.8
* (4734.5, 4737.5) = 27.4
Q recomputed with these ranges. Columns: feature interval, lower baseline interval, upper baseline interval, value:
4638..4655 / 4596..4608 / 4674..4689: 0.44 angstrom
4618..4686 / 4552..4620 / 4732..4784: -2.48 angstrom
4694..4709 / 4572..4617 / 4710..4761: 1.07 angstrom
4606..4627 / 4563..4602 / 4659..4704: -1.29 angstrom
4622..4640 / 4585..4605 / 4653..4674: -1.28 angstrom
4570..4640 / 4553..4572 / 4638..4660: -4.12 angstrom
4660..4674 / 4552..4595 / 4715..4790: -0.15 angstrom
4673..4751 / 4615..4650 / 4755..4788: 0.97 angstrom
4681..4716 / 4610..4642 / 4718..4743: 1.58 angstrom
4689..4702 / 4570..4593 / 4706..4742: 0.84 angstrom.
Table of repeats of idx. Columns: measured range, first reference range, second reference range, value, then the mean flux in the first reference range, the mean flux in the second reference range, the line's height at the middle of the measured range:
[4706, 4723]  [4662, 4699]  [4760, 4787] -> 0.31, 27.2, 27.8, 27.4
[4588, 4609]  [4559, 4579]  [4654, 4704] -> 0.16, 25.6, 26.8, 26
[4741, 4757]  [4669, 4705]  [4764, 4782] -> 0.22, 26.8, 28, 27.6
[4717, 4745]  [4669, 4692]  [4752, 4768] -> -0.66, 27.9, 26.2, 26.8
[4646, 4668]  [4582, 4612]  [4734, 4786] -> 0.14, 25.7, 27.5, 26.4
